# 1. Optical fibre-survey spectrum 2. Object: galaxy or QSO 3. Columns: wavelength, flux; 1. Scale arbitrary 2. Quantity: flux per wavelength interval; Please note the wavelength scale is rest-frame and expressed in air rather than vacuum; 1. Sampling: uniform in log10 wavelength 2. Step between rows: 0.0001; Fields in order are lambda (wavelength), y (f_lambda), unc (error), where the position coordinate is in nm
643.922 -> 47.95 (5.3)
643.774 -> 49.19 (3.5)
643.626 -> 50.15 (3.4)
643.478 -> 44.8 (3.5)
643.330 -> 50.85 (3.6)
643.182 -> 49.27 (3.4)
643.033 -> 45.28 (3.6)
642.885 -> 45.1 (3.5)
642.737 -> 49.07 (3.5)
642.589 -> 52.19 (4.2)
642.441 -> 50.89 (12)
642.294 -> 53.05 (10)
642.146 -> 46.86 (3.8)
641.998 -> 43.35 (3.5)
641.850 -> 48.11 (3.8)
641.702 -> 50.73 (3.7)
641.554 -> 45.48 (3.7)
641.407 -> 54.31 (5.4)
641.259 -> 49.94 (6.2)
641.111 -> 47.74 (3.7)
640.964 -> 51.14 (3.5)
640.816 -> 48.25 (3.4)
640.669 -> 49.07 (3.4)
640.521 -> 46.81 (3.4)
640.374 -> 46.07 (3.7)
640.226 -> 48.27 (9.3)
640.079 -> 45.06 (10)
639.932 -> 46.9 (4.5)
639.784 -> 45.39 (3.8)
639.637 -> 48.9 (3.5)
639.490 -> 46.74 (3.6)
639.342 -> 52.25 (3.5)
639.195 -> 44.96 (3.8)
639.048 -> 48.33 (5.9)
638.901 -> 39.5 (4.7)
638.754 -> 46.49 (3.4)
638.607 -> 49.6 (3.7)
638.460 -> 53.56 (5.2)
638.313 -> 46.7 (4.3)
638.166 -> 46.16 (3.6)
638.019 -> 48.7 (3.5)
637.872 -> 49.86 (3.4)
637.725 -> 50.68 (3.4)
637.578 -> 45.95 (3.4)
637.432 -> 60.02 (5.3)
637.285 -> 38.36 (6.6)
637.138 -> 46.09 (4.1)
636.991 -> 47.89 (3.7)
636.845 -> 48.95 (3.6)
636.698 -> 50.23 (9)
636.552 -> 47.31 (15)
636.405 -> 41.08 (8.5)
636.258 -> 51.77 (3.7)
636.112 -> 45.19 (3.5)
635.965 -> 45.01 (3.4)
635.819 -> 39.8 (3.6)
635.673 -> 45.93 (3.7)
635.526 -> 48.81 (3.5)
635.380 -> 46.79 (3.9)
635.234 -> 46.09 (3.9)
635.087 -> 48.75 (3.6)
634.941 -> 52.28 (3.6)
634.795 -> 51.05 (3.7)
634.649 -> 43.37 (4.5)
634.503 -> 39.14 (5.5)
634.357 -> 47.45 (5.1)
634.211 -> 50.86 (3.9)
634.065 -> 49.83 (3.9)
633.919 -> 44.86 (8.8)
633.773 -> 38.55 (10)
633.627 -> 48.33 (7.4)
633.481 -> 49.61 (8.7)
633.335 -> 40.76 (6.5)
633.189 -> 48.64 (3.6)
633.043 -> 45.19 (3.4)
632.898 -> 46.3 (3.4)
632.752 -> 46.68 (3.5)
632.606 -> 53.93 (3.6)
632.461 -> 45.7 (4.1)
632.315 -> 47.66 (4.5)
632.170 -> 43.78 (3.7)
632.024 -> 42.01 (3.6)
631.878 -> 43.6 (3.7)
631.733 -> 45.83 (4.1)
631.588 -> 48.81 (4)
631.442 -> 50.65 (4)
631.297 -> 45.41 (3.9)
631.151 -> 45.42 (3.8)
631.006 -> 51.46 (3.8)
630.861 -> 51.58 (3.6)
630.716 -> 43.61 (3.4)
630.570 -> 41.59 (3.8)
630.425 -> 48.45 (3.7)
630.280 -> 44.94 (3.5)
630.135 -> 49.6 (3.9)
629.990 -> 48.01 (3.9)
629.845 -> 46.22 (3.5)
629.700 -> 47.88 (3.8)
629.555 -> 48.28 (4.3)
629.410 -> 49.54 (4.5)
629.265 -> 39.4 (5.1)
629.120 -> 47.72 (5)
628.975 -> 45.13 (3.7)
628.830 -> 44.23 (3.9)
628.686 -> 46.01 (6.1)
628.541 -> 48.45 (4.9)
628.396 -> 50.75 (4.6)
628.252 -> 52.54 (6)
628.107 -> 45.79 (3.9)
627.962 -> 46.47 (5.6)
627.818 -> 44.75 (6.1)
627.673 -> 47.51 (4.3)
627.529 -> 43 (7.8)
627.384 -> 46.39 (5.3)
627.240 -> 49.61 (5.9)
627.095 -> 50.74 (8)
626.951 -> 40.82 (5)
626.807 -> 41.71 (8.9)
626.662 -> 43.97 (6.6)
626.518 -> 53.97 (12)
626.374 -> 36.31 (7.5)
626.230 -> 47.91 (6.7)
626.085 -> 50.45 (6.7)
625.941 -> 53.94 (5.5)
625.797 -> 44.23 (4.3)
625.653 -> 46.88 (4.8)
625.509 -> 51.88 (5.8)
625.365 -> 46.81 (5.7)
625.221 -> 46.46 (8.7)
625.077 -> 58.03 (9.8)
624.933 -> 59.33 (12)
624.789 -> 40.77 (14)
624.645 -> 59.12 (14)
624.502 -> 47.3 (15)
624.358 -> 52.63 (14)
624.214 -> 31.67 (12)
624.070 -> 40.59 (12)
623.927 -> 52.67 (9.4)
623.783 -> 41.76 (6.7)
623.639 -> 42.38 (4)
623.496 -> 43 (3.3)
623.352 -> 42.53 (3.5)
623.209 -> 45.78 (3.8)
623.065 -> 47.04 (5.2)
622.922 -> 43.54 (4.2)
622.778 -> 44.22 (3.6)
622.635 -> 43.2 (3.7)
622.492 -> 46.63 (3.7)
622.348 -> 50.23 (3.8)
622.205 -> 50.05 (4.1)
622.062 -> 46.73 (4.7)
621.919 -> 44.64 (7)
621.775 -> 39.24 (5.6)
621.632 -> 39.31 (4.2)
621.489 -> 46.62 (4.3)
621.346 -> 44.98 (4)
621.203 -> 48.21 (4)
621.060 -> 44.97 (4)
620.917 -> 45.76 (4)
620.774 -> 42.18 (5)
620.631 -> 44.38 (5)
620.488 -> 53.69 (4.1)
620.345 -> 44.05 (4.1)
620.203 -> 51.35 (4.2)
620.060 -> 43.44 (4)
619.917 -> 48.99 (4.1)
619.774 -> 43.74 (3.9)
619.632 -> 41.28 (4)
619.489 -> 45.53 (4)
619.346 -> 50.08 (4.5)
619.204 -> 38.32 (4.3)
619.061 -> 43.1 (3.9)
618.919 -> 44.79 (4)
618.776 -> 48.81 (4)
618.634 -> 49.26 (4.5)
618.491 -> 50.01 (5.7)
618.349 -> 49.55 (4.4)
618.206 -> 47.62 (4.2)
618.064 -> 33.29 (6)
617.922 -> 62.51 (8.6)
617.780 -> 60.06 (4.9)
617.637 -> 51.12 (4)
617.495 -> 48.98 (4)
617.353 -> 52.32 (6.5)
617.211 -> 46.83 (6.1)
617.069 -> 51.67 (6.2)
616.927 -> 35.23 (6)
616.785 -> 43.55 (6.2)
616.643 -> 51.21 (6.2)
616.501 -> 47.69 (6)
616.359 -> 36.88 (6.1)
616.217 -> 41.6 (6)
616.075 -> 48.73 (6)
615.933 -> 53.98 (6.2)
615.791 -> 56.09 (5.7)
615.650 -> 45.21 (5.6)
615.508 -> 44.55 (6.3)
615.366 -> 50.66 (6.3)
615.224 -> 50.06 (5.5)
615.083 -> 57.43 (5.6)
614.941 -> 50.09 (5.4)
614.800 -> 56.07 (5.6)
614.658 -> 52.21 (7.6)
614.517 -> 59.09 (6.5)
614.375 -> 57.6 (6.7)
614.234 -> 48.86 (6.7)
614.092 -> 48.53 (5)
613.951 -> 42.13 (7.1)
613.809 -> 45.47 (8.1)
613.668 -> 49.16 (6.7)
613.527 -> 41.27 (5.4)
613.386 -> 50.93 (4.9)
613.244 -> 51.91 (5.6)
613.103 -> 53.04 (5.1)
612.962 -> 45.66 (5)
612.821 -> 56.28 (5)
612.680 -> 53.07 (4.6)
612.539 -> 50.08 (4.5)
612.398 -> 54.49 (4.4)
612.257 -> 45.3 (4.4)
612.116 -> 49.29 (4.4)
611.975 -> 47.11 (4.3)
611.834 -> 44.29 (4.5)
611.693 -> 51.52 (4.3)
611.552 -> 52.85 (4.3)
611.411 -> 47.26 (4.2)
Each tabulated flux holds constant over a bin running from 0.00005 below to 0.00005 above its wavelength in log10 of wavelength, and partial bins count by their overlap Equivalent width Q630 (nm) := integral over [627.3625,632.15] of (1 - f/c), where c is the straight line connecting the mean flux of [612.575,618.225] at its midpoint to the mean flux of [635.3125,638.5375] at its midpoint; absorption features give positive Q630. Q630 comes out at 0.148 nm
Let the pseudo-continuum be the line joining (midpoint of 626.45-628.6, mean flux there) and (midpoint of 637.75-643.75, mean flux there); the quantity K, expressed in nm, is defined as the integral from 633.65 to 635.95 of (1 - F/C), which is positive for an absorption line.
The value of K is 0.069 nm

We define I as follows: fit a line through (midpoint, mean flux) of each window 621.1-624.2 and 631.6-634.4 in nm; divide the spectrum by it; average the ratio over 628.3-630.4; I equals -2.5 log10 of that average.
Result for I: -0.03 mag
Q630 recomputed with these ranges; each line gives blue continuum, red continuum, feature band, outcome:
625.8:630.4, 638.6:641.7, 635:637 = 0.03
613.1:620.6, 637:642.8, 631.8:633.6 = 0.08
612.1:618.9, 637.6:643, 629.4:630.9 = 0.05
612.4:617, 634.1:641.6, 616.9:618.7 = -0.01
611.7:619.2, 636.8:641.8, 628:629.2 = 0.03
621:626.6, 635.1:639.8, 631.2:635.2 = 0.04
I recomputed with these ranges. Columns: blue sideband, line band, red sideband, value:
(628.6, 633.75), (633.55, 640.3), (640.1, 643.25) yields 0.012 mag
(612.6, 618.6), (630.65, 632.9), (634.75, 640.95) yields 0.023 mag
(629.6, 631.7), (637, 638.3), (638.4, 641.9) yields -0.006 mag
